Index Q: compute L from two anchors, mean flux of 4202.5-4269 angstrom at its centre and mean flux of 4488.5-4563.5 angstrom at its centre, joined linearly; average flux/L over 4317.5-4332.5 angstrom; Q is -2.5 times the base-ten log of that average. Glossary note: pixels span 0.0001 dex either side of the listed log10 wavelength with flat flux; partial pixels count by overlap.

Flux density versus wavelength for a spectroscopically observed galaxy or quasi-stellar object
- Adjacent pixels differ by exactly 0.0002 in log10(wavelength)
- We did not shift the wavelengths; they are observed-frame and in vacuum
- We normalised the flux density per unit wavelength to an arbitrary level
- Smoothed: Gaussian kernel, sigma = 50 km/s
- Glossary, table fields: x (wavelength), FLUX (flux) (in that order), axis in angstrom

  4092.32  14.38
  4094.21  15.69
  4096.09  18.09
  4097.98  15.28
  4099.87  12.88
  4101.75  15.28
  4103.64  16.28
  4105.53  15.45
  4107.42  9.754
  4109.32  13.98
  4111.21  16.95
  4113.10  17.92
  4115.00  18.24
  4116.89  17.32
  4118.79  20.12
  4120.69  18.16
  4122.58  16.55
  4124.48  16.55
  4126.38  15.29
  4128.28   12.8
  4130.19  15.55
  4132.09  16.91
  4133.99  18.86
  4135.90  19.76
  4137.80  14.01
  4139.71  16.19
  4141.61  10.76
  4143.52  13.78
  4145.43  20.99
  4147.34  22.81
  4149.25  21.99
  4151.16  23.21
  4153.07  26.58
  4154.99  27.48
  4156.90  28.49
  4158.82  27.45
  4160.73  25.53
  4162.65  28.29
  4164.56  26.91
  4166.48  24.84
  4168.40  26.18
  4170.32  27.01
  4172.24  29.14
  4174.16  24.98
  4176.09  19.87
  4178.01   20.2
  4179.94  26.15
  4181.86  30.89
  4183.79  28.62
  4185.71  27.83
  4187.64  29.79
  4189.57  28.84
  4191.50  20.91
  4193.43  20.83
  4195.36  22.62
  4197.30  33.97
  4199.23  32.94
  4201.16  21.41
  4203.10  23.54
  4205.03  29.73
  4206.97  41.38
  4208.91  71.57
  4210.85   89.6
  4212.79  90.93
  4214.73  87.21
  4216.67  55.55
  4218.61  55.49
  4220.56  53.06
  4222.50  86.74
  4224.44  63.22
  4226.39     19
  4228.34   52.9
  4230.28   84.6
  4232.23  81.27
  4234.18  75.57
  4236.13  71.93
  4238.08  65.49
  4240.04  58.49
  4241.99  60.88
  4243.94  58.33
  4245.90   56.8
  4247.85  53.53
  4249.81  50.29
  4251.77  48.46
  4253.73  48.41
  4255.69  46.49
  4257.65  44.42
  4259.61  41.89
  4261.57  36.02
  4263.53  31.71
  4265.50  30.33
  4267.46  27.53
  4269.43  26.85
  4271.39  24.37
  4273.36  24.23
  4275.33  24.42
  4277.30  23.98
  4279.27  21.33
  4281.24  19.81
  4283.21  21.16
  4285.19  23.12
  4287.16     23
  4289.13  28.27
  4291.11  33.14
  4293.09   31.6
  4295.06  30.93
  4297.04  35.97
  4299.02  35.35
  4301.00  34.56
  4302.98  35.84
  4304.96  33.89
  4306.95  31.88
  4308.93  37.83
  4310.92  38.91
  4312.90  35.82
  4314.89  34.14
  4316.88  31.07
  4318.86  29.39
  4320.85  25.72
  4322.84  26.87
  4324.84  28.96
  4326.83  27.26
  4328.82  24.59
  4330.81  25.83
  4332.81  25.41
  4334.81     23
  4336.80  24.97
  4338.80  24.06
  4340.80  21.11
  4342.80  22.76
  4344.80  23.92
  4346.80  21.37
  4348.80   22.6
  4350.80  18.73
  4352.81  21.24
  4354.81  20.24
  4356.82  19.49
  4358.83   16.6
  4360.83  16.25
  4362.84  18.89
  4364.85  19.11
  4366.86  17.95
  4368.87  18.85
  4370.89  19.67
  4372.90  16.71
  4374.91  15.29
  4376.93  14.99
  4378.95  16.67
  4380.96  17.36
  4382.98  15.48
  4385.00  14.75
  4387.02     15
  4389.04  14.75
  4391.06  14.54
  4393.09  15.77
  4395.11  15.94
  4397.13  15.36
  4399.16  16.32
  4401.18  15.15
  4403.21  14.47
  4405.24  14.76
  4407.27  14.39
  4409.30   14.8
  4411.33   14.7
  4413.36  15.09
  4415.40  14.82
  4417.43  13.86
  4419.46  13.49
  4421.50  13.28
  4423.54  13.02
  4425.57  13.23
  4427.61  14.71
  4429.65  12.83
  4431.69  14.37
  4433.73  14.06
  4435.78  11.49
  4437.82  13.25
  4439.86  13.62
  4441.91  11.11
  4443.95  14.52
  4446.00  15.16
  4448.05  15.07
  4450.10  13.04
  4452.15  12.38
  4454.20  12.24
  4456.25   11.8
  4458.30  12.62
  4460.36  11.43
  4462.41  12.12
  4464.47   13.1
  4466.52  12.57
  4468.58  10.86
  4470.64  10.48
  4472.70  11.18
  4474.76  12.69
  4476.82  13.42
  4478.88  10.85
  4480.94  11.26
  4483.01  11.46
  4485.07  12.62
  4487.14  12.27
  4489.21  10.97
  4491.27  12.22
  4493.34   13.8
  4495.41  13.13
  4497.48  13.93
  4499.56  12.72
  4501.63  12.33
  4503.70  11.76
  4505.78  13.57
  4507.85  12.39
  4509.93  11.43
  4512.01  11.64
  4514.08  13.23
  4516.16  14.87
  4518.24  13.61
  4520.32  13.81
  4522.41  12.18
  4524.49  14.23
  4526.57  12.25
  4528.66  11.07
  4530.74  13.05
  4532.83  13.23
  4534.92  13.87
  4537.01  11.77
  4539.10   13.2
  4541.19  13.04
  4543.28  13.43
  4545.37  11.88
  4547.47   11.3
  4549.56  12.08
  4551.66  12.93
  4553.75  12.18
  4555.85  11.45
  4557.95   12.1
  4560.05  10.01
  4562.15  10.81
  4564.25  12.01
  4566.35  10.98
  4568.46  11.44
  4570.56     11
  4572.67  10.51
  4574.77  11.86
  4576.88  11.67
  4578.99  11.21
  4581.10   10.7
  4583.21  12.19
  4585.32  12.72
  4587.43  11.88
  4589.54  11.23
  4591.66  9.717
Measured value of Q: 0.49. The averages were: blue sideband 55.6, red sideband 12.5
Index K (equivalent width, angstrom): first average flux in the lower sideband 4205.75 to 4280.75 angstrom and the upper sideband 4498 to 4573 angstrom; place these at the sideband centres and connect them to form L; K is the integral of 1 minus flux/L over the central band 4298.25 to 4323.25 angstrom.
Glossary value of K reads 5.5 angstrom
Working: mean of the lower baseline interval 51.8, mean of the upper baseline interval 12.3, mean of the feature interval 33.3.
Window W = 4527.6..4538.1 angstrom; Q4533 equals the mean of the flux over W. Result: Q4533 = 12.6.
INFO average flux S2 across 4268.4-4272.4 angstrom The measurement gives 25.6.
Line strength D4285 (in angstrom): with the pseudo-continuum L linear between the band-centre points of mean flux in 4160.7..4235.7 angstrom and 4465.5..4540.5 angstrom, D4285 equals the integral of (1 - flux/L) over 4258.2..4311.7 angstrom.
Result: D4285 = 6.0 angstrom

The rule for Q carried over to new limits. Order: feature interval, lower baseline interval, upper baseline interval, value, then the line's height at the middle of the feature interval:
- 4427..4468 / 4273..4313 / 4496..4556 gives 0.377 mag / 18.5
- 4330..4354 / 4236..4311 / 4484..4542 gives 0.306 mag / 30.3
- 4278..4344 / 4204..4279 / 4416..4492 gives 0.334 mag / 39.2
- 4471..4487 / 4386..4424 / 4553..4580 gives 0.111 mag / 13.2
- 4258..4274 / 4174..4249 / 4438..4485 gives 0.294 mag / 40.6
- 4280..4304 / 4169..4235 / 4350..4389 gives 0.010 mag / 29.9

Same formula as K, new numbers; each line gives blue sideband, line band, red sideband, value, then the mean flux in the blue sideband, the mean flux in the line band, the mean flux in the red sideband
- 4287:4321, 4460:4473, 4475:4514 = 3.1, 33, 11.7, 12.4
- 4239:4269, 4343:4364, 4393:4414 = 4.5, 45.9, 20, 15.1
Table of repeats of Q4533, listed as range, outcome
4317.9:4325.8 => 27.7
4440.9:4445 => 12.8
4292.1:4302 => 33.7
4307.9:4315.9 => 36.6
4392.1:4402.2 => 15.7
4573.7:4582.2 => 11.4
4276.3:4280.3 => 22.6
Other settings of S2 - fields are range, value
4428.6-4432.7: 13.6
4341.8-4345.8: 23.3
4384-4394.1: 15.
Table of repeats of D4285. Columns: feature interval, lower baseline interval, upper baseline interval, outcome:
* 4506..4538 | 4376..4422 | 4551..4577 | -1.3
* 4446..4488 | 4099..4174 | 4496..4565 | 4.5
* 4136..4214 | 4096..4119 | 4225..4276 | 5.6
